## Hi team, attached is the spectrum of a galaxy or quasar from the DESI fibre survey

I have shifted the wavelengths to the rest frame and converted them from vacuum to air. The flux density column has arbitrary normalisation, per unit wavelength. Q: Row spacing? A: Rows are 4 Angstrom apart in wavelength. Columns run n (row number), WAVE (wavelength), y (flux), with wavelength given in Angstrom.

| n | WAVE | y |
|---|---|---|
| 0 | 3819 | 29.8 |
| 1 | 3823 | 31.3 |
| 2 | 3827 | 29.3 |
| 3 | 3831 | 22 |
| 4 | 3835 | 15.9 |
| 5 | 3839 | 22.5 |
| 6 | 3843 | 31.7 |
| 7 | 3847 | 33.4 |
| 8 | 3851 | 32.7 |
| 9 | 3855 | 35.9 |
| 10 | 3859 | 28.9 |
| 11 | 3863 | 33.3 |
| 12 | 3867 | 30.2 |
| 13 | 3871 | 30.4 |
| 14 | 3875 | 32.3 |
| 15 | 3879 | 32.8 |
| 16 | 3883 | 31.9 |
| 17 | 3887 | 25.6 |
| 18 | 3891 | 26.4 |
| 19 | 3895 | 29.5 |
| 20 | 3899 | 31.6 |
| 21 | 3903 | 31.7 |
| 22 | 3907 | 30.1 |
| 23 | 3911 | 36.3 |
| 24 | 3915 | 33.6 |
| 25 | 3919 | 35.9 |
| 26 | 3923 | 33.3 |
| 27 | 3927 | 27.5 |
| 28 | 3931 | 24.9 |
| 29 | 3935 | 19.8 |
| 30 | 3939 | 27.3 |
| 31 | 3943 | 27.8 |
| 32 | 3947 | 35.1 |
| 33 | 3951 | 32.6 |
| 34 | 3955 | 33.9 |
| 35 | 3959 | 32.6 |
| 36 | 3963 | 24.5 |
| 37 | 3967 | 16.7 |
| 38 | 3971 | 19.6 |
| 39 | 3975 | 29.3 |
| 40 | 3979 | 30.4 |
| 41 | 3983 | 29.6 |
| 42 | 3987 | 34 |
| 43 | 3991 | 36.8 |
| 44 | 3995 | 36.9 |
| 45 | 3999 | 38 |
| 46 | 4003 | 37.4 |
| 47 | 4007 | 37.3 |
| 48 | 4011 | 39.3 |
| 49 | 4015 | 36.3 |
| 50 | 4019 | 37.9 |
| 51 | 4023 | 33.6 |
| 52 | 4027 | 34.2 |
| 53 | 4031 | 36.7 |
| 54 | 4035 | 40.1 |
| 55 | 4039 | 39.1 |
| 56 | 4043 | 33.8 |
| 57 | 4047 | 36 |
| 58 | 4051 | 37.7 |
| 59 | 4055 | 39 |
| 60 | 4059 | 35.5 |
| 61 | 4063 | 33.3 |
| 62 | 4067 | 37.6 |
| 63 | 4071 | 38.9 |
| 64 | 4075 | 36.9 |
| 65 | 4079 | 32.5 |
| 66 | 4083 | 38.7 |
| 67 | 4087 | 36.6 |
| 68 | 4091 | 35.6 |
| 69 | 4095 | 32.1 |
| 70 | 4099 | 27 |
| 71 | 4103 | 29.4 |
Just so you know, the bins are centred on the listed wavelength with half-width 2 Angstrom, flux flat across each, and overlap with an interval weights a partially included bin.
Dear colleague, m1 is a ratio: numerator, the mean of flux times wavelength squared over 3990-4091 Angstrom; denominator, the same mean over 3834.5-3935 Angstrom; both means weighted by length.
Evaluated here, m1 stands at 1.3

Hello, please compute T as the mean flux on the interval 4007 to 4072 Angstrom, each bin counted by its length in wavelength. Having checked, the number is 36.8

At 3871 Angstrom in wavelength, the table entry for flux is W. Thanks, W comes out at 30.4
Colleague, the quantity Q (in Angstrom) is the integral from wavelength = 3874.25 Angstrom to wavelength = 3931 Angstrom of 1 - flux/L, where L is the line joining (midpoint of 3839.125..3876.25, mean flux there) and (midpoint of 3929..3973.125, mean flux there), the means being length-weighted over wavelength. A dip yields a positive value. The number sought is -3.5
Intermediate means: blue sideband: 31.6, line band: 31.1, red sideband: 26.8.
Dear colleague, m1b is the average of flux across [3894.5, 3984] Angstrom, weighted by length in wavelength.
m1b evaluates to 29.3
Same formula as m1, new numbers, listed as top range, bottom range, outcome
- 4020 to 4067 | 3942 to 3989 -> 1.31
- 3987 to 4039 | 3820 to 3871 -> 1.39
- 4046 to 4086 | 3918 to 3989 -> 1.36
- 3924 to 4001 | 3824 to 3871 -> 1.08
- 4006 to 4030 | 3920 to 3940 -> 1.41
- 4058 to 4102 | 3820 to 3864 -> 1.37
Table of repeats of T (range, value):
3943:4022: 32.4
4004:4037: 36.9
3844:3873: 32.1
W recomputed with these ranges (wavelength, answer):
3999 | 38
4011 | 39.3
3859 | 28.9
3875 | 32.3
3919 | 35.9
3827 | 29.3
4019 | 37.9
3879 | 32.8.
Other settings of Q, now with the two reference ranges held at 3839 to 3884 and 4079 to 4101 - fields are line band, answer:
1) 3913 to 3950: 3.2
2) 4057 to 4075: -1.5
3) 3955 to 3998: 4.4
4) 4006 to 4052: -4.9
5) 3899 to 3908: 0.3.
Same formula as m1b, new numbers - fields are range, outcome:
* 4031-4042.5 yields 38.3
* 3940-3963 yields 31.5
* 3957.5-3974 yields 23.4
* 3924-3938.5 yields 25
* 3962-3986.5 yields 25.6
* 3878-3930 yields 31.1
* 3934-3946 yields 26.2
